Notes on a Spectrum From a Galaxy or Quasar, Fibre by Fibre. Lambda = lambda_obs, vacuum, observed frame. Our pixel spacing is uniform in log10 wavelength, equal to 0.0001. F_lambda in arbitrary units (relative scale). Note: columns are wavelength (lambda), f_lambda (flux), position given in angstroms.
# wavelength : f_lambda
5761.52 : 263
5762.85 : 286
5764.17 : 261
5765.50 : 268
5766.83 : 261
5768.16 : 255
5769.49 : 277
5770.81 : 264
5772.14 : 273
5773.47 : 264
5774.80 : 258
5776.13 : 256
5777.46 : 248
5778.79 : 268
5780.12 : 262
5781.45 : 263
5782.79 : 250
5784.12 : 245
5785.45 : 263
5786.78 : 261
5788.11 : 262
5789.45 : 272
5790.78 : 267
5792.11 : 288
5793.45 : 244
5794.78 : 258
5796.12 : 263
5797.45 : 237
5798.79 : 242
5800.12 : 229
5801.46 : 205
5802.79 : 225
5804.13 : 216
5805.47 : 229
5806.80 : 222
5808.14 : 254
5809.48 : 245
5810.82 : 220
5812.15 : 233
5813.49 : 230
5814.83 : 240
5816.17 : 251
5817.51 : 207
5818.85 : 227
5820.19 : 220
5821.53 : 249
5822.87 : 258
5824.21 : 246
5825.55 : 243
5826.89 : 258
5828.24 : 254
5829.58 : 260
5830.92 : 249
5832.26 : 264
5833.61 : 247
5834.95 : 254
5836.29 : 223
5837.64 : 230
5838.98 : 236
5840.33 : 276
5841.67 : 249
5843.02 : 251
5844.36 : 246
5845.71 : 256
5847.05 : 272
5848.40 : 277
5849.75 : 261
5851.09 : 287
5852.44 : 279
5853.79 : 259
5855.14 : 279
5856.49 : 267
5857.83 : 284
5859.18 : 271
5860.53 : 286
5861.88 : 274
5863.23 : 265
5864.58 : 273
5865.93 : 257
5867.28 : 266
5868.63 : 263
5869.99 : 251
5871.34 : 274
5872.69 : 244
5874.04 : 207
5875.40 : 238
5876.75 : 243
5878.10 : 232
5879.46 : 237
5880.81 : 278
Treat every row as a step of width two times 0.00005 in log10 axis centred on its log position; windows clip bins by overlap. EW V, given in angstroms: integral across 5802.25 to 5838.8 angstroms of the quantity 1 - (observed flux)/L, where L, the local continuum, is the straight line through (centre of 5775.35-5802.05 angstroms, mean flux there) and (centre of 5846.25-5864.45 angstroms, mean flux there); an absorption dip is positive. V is 3.41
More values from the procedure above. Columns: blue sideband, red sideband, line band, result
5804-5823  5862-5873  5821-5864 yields -1.83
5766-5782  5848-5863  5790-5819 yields 3.13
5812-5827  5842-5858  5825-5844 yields 0.20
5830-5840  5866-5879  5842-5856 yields -1.19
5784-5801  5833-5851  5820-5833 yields 0.15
